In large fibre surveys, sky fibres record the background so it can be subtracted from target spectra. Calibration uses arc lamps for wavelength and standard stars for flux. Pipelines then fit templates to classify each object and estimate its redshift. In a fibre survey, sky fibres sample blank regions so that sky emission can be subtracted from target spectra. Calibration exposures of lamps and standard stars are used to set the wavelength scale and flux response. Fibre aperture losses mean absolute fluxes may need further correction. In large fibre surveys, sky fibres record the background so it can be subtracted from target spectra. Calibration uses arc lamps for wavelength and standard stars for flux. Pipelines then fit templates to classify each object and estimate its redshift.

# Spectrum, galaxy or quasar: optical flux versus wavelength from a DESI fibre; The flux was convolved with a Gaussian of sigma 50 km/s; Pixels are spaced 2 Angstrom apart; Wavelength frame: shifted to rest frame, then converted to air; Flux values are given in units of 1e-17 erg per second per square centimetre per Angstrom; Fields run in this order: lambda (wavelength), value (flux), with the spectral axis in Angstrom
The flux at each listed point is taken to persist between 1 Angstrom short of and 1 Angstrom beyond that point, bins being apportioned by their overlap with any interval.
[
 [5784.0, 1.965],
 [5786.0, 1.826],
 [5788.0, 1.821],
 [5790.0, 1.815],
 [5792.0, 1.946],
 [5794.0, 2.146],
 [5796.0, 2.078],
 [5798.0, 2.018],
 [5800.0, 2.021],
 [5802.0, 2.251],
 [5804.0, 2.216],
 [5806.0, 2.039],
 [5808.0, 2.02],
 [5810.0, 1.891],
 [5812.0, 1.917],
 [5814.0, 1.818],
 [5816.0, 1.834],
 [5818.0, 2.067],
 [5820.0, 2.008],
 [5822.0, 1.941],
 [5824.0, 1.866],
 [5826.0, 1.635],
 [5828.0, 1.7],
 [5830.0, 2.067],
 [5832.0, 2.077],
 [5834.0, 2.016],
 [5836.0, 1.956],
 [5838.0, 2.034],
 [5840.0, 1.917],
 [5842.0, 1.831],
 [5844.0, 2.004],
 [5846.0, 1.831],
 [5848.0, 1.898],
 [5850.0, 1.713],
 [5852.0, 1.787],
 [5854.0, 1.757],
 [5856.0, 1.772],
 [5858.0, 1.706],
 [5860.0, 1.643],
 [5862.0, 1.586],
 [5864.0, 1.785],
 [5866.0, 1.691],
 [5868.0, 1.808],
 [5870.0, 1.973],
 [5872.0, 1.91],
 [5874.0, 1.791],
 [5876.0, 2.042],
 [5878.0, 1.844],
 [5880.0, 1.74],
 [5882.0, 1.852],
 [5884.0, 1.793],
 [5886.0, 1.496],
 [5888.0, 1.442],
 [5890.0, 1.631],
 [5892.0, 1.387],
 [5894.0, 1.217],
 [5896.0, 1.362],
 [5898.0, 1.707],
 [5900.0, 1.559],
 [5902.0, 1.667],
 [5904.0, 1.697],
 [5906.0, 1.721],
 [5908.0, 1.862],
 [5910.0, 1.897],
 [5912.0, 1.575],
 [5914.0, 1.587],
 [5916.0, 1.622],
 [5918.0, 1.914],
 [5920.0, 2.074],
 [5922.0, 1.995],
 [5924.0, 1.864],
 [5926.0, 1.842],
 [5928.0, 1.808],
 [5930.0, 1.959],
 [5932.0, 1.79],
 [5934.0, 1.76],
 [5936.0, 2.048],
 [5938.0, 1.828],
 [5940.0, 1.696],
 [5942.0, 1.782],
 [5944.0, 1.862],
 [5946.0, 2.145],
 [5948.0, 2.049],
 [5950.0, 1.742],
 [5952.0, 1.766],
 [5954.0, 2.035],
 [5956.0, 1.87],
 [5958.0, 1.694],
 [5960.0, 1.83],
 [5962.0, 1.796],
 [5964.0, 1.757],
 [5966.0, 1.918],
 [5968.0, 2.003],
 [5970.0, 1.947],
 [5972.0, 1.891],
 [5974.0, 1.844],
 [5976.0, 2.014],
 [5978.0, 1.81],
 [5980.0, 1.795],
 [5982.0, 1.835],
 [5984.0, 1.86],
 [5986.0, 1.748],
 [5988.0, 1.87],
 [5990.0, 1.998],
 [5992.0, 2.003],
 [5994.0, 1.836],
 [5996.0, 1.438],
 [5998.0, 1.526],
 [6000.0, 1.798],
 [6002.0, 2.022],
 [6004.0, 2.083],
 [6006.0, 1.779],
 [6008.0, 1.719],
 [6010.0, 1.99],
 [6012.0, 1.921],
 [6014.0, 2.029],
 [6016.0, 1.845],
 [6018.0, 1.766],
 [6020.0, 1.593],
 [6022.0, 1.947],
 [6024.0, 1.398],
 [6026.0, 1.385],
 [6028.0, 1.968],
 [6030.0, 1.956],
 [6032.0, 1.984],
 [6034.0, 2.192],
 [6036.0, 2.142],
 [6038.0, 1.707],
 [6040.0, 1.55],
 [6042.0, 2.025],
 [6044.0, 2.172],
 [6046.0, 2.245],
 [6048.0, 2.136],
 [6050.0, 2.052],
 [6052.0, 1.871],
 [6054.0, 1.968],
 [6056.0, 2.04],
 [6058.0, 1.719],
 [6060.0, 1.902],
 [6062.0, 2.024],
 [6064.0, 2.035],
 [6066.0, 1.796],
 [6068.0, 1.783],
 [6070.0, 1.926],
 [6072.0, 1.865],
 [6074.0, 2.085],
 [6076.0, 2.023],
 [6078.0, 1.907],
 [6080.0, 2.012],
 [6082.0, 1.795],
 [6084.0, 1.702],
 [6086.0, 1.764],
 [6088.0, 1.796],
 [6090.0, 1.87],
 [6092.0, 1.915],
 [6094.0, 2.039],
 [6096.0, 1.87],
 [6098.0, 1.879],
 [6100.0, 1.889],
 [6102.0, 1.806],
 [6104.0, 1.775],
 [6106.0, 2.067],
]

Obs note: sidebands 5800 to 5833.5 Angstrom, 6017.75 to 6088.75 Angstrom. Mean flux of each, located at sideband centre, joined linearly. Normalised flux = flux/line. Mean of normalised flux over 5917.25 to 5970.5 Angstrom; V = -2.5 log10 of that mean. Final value 0.027 mag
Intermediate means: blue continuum 1.96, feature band 1.88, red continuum 1.9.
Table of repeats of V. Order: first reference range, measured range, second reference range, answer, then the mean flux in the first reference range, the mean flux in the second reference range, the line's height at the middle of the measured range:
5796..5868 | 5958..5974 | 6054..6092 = 0.018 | 1.9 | 1.89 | 1.89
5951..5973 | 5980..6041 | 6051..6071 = 0.033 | 1.86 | 1.91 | 1.88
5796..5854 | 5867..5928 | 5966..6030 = 0.099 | 1.94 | 1.83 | 1.9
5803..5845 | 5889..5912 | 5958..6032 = 0.178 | 1.95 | 1.83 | 1.89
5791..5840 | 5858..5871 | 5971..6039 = 0.118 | 1.98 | 1.84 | 1.95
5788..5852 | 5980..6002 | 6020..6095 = 0.068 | 1.95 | 1.91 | 1.92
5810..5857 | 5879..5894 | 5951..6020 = 0.177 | 1.89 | 1.85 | 1.88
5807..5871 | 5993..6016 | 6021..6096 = 0.039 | 1.86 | 1.91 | 1.9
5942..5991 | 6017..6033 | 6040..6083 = 0.106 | 1.88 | 1.96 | 1.93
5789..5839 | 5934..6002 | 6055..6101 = 0.045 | 1.98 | 1.9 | 1.93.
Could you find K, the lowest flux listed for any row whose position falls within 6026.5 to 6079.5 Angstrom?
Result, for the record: 1.55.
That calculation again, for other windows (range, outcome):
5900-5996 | 1.438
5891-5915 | 1.217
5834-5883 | 1.586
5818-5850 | 1.635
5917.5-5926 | 1.842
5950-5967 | 1.694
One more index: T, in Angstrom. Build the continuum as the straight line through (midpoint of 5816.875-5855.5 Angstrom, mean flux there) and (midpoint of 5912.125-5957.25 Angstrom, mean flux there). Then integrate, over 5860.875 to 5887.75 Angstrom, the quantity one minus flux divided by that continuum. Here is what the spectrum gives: 1.4 Angstrom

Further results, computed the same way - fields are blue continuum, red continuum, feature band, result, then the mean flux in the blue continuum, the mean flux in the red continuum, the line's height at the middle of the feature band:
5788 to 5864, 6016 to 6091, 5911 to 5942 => 1.3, 1.91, 1.89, 1.9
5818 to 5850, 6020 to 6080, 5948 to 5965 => 0.8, 1.92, 1.92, 1.92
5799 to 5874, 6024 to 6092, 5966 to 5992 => 0.2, 1.89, 1.91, 1.91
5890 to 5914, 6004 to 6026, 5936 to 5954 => -2.2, 1.6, 1.79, 1.68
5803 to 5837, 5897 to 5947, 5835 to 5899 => 4.7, 1.95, 1.81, 1.88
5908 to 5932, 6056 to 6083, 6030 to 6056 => -1.4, 1.83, 1.92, 1.9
